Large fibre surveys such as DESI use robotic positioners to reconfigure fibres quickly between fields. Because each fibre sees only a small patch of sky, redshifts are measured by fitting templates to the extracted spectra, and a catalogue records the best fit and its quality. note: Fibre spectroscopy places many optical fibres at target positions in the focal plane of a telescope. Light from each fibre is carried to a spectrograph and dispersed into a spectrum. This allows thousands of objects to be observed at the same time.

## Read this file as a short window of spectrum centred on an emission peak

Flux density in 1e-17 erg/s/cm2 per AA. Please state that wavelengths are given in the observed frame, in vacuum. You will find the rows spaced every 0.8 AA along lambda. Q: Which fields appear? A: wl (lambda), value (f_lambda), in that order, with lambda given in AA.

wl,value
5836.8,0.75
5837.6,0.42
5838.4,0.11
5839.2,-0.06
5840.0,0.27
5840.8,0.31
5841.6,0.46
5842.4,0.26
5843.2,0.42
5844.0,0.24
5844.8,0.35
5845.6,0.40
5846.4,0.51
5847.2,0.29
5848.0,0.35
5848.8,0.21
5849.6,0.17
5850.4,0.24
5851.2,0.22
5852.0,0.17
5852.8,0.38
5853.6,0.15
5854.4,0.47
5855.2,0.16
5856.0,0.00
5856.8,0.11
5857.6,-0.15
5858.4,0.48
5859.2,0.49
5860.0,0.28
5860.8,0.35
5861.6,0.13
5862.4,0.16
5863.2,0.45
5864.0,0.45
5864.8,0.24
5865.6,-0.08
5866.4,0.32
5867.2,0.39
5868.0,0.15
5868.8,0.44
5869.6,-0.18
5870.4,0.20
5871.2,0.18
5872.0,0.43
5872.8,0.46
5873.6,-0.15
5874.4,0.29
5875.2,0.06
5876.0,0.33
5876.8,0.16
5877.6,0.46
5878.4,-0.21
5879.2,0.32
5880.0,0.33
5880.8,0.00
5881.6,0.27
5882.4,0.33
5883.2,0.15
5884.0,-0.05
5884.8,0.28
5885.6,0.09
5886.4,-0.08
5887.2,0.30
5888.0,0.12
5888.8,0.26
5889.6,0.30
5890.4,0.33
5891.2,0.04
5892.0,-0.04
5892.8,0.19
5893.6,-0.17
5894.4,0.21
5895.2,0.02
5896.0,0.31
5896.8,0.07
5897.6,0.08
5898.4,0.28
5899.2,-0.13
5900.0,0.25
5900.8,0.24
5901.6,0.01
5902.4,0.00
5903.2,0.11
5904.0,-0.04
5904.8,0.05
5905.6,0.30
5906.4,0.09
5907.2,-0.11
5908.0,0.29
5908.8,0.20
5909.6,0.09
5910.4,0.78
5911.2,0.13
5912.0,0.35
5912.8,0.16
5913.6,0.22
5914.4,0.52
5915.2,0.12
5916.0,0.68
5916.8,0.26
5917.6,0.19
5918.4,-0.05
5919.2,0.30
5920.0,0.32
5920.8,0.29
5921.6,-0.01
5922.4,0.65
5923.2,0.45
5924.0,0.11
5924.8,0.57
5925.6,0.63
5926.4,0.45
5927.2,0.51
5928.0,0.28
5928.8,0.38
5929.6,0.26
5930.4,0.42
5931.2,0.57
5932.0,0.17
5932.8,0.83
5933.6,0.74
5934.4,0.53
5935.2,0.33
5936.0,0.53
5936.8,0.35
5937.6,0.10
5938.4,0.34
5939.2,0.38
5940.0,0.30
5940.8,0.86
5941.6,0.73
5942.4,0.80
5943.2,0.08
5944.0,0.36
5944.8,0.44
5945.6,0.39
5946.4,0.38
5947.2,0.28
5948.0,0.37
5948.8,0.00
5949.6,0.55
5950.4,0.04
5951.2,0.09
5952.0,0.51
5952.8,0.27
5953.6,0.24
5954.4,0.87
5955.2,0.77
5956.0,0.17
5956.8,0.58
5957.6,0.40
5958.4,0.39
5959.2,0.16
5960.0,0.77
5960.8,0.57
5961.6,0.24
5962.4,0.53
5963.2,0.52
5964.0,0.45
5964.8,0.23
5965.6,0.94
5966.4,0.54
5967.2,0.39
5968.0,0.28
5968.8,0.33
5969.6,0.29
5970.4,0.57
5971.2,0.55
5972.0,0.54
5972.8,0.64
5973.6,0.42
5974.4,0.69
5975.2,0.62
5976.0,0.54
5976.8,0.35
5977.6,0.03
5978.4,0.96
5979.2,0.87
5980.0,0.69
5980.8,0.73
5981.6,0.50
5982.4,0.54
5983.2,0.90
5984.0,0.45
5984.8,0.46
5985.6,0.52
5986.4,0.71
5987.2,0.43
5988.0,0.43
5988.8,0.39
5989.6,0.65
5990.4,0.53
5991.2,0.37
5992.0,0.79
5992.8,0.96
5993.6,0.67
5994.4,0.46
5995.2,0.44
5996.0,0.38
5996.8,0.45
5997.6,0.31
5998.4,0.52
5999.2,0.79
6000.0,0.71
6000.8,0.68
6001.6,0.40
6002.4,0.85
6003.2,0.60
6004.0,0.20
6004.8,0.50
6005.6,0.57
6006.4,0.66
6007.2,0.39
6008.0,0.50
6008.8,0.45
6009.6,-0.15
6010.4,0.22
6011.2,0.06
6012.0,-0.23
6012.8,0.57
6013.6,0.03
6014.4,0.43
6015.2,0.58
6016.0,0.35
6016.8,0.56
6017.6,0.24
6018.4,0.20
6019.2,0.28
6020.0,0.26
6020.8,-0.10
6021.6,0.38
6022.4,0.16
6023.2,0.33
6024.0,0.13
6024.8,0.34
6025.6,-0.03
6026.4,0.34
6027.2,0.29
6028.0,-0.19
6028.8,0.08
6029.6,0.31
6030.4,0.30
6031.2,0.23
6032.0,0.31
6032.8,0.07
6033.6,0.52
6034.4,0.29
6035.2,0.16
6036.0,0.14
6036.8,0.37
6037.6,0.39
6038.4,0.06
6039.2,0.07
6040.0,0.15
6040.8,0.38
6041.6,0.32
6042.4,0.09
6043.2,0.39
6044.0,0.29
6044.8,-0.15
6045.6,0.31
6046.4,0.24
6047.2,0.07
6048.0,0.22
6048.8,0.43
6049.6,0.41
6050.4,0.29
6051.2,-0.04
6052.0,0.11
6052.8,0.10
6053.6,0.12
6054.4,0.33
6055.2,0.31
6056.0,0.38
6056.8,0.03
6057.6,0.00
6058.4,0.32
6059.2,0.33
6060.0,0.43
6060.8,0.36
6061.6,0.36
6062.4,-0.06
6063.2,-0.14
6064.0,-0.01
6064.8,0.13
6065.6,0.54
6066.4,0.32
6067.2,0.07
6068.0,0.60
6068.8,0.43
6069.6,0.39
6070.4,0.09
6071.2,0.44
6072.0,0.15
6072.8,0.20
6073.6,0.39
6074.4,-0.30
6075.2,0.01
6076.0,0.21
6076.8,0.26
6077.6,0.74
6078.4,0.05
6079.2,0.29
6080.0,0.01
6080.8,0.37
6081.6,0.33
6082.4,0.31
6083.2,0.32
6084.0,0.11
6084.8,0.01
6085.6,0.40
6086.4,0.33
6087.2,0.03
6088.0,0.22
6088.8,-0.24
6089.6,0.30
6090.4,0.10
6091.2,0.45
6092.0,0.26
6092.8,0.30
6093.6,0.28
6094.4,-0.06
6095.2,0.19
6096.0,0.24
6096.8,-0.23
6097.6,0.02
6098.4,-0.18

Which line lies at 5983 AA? C III] 1909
